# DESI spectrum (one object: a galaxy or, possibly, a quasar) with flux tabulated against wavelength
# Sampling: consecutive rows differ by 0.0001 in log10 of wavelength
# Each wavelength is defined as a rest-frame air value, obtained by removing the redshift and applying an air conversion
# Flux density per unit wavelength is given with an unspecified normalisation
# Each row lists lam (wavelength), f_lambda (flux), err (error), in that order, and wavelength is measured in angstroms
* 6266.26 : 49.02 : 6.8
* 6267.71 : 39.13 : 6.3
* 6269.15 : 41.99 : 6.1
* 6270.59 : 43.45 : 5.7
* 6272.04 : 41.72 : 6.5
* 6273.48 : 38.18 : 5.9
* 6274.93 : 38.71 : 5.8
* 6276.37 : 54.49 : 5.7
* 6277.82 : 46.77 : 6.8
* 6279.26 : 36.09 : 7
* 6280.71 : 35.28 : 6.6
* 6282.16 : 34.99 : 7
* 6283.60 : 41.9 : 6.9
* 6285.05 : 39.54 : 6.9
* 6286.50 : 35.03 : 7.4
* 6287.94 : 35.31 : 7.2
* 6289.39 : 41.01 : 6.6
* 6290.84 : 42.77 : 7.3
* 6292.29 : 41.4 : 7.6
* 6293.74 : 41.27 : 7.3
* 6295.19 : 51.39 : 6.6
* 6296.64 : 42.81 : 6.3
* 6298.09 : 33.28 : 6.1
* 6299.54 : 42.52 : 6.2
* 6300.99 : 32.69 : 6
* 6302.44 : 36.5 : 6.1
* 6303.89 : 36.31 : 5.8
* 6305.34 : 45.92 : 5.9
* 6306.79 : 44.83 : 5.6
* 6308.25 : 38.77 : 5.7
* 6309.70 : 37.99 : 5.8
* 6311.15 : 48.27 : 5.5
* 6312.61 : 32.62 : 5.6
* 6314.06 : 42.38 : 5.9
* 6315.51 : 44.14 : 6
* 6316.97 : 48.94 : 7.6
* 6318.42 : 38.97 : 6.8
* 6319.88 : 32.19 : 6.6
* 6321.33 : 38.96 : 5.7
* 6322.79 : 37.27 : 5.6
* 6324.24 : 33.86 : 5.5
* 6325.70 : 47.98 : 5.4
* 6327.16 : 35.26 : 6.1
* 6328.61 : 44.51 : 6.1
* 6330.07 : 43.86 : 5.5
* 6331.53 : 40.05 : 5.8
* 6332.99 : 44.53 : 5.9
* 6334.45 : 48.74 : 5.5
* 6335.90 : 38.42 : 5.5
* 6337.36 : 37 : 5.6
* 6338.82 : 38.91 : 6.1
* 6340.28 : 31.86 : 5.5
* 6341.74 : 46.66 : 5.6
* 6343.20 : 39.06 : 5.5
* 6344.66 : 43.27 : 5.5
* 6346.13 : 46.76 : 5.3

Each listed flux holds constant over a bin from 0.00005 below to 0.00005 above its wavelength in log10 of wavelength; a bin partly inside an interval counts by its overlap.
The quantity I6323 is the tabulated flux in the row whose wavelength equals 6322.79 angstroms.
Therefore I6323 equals 37.27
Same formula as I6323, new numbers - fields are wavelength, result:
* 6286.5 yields 35.03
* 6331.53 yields 40.05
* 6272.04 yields 41.72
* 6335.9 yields 38.42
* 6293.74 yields 41.27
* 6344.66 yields 43.27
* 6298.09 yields 33.28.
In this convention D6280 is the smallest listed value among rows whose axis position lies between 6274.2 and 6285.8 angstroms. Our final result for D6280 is 34.99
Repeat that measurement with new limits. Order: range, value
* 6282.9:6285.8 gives 39.54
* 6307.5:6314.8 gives 32.62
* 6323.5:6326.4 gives 33.86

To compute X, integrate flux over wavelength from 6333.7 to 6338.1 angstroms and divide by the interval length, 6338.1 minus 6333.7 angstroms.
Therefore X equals 41.4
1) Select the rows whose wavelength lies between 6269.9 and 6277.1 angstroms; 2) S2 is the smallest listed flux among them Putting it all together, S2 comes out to 38.18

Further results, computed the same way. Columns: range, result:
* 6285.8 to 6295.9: 35.03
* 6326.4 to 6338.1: 35.26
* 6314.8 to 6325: 32.19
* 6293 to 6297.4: 41.27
